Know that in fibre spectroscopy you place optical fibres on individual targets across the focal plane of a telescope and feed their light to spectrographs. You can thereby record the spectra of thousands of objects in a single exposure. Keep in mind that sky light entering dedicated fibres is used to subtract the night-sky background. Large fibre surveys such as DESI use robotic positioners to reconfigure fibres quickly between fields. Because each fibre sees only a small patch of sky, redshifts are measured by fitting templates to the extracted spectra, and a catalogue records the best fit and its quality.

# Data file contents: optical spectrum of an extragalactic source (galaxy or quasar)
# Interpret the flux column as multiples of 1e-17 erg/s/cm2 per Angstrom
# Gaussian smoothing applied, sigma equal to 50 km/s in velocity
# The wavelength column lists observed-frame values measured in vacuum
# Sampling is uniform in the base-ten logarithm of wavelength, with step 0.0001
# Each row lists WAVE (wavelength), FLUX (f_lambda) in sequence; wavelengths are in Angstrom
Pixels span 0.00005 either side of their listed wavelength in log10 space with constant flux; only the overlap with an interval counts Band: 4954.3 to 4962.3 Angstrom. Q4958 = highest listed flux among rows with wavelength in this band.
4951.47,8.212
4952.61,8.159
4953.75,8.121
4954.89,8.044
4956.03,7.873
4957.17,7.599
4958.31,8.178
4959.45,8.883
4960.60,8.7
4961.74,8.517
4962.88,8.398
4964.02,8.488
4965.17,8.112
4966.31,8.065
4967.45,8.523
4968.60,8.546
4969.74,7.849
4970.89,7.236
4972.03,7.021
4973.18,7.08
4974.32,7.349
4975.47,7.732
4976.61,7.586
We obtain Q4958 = 8.883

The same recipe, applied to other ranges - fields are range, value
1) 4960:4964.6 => 8.7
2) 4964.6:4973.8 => 8.546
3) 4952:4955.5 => 8.159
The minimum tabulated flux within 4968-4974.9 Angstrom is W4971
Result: 7.021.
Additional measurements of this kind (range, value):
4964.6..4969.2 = 8.065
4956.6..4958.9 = 7.599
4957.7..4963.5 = 8.178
